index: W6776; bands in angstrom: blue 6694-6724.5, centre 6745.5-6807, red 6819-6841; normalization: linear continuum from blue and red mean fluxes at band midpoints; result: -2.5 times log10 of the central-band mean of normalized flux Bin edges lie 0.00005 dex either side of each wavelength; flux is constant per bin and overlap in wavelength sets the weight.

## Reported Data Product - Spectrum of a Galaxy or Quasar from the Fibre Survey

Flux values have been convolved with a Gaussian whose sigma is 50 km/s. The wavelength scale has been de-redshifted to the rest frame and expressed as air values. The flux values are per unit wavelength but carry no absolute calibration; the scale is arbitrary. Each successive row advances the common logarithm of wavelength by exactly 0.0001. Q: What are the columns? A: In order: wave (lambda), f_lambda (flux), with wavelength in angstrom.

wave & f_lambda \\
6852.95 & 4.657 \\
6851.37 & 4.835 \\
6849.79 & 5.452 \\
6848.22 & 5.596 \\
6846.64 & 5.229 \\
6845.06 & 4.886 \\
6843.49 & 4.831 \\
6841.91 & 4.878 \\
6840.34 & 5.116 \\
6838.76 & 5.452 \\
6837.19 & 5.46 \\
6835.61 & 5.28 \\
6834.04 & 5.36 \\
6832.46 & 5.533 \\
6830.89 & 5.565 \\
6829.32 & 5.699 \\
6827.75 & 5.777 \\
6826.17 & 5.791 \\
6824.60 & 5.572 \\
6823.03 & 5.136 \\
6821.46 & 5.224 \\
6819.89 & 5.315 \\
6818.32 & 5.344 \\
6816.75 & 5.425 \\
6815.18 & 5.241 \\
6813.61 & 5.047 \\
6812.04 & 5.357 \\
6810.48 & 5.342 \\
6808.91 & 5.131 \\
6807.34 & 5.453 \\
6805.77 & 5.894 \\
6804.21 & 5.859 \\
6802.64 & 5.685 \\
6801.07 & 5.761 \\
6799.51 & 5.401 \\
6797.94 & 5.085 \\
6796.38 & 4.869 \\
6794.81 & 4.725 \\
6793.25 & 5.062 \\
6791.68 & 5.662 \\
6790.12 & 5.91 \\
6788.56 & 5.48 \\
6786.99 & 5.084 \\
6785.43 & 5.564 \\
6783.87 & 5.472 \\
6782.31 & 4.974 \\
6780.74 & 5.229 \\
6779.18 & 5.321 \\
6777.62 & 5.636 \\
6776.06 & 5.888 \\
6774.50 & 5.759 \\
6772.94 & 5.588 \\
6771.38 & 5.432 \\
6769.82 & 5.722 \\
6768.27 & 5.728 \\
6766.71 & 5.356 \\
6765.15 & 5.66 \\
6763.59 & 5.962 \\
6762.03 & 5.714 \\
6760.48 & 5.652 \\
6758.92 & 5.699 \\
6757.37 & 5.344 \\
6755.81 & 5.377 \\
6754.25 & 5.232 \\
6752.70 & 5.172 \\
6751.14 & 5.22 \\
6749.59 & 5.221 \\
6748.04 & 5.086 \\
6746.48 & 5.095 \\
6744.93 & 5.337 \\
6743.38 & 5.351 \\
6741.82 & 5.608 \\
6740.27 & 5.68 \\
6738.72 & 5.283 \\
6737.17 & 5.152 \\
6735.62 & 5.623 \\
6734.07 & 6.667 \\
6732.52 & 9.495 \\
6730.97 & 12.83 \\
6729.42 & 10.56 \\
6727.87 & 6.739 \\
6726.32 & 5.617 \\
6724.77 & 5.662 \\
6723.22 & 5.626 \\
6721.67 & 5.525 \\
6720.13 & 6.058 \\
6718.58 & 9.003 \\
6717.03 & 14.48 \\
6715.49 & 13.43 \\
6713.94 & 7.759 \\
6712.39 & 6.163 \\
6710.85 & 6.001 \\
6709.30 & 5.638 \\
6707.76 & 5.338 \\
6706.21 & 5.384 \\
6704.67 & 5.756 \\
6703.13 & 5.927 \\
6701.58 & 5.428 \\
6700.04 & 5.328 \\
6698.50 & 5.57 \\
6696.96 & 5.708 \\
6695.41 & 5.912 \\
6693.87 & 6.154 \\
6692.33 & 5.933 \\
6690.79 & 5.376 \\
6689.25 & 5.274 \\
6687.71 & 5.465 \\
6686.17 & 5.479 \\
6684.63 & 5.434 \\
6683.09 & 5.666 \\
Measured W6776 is 0.11 mag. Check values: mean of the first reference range 6.81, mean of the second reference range 5.45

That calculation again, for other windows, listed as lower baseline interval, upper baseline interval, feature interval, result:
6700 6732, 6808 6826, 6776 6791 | 0.11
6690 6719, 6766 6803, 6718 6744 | -0.08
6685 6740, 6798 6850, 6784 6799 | 0.10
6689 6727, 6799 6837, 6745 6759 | 0.17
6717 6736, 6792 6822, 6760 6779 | 0.14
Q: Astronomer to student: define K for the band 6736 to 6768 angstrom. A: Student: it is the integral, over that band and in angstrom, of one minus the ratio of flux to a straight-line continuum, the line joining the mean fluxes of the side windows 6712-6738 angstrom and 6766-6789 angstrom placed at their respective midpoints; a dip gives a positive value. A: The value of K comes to 6.1 angstrom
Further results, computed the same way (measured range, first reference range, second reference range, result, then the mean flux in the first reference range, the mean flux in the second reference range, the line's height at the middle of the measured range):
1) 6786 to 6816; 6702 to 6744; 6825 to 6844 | 2.76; 7.12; 5.4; 5.92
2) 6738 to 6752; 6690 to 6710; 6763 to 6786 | 0.68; 5.65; 5.55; 5.59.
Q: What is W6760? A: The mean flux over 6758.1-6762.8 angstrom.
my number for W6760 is 5.7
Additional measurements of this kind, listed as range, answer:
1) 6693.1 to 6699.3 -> 5.83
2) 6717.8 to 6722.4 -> 6.88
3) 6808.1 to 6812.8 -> 5.28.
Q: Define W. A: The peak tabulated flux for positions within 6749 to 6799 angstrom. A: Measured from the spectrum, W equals 5.962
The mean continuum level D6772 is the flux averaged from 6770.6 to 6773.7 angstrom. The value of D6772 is 5.51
